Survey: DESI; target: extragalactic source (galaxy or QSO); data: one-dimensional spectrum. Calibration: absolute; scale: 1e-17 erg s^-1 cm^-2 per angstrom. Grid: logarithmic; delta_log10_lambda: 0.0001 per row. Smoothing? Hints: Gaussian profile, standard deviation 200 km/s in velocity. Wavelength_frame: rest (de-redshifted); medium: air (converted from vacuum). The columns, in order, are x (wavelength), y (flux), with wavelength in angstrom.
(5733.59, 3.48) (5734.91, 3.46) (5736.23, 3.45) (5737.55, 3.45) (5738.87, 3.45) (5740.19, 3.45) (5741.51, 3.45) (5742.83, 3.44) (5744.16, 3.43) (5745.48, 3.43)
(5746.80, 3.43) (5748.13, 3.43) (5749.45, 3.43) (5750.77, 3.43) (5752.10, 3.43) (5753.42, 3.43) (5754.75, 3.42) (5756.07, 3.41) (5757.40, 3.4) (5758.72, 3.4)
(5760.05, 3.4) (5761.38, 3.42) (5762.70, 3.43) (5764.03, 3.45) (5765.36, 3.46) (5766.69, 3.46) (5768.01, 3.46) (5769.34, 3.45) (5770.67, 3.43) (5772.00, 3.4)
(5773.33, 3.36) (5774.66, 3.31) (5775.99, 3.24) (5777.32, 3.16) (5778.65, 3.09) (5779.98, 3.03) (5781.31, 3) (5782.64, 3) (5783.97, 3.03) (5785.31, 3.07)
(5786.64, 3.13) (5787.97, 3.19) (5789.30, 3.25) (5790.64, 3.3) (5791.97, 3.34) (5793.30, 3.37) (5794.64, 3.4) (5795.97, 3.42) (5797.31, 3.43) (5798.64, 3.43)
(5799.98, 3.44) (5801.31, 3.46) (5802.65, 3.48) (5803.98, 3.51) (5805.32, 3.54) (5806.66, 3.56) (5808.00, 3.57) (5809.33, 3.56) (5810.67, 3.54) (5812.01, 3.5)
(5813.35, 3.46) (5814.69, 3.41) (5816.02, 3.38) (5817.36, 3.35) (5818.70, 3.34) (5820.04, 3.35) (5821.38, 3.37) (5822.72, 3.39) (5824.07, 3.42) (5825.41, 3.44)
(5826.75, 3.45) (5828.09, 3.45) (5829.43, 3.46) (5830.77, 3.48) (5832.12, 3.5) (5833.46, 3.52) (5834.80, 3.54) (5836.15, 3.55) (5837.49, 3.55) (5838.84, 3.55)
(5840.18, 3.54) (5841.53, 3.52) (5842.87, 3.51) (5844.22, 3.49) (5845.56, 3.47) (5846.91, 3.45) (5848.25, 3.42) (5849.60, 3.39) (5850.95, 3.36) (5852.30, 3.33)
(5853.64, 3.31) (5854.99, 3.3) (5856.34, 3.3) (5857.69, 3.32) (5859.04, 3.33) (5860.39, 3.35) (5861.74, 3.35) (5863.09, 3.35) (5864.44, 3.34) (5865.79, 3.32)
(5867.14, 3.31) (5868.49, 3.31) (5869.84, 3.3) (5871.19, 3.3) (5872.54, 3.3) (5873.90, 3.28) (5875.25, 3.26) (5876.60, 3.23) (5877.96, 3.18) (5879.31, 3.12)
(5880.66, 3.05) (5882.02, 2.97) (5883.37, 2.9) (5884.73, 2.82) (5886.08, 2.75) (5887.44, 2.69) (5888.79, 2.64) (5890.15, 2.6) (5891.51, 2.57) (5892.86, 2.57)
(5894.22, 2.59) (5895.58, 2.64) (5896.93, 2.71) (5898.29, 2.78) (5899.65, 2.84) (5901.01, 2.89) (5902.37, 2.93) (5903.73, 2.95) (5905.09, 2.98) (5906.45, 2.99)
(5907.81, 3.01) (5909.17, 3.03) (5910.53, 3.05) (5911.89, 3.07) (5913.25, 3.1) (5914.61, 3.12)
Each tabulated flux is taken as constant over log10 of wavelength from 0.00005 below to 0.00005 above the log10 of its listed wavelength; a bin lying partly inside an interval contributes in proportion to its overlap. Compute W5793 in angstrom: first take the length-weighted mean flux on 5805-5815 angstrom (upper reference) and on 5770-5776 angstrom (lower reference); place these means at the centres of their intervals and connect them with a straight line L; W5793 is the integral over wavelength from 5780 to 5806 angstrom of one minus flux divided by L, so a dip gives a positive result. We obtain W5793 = 1.1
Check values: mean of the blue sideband 3.36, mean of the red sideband 3.52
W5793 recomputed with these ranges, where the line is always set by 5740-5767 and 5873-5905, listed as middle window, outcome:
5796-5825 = -2.33 angstrom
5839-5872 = -4.02 angstrom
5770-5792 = 0.82 angstrom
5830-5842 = -1.70 angstrom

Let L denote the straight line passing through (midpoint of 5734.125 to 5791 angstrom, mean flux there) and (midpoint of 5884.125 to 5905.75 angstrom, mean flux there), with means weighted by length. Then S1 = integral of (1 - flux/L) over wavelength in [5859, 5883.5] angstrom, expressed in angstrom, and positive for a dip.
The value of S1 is -3.35 angstrom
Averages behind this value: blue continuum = 3.34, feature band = 3.25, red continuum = 2.75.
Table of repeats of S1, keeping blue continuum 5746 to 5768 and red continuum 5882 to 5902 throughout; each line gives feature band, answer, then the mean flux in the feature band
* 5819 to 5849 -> -4.4 angstrom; 3.47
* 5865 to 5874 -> -1.5 angstrom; 3.3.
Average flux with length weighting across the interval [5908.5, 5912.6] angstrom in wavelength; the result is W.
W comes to 3.05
